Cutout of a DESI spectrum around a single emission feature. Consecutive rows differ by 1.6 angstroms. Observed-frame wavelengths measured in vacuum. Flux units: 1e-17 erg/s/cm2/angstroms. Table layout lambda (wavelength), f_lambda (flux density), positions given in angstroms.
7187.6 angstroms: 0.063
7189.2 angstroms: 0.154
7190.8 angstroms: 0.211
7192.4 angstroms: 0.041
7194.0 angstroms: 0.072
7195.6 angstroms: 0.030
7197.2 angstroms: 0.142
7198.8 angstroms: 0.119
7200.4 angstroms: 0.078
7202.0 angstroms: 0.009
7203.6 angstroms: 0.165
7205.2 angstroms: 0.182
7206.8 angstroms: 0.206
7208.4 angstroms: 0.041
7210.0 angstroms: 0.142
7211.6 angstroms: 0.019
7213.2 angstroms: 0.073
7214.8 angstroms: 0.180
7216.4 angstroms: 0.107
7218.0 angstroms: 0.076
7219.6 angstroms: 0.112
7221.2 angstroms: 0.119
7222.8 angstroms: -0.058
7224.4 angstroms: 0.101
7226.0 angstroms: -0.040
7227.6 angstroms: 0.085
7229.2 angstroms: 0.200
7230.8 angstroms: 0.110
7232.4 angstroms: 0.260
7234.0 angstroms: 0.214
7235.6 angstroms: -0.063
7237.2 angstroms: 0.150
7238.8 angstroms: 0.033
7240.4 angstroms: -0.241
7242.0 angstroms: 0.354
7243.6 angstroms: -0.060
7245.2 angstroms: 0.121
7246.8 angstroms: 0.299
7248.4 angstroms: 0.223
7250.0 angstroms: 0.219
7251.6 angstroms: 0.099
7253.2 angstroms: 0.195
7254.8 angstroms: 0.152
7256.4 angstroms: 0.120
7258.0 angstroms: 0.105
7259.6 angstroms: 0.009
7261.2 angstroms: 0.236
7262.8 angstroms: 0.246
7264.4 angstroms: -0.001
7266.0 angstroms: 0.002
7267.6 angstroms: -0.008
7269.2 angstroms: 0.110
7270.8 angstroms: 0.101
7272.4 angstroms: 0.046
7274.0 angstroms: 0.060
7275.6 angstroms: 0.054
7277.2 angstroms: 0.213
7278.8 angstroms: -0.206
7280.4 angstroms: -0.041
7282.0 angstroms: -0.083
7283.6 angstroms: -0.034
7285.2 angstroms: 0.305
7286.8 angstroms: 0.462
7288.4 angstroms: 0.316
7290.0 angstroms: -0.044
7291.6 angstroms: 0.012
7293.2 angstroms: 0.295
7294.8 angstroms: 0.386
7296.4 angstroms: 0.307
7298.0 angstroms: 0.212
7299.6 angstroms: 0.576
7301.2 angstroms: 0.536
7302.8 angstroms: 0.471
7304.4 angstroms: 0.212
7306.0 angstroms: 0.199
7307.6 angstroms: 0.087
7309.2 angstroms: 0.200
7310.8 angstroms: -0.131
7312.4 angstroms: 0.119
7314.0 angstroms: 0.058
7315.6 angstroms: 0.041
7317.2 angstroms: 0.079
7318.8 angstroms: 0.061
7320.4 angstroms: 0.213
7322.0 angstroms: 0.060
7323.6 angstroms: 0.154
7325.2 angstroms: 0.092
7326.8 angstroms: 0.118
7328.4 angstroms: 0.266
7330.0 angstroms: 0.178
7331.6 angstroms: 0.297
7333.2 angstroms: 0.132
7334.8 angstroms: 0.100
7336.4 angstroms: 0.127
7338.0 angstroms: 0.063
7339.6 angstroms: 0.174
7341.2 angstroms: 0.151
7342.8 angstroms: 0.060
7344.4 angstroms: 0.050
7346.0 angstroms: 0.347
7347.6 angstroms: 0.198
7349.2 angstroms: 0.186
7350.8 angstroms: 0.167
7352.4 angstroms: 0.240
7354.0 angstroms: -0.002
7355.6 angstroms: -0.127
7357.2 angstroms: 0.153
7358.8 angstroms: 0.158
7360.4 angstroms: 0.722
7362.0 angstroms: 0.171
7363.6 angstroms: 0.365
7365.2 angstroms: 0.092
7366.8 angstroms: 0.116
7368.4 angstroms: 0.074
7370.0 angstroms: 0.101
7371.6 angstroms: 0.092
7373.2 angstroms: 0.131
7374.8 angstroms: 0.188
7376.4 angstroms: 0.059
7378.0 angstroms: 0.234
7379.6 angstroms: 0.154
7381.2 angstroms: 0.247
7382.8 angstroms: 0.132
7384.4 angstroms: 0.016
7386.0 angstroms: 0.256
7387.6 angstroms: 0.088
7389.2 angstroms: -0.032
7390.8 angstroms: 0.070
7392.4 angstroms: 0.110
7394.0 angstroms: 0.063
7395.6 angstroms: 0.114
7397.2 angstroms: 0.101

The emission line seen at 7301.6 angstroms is [O II]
